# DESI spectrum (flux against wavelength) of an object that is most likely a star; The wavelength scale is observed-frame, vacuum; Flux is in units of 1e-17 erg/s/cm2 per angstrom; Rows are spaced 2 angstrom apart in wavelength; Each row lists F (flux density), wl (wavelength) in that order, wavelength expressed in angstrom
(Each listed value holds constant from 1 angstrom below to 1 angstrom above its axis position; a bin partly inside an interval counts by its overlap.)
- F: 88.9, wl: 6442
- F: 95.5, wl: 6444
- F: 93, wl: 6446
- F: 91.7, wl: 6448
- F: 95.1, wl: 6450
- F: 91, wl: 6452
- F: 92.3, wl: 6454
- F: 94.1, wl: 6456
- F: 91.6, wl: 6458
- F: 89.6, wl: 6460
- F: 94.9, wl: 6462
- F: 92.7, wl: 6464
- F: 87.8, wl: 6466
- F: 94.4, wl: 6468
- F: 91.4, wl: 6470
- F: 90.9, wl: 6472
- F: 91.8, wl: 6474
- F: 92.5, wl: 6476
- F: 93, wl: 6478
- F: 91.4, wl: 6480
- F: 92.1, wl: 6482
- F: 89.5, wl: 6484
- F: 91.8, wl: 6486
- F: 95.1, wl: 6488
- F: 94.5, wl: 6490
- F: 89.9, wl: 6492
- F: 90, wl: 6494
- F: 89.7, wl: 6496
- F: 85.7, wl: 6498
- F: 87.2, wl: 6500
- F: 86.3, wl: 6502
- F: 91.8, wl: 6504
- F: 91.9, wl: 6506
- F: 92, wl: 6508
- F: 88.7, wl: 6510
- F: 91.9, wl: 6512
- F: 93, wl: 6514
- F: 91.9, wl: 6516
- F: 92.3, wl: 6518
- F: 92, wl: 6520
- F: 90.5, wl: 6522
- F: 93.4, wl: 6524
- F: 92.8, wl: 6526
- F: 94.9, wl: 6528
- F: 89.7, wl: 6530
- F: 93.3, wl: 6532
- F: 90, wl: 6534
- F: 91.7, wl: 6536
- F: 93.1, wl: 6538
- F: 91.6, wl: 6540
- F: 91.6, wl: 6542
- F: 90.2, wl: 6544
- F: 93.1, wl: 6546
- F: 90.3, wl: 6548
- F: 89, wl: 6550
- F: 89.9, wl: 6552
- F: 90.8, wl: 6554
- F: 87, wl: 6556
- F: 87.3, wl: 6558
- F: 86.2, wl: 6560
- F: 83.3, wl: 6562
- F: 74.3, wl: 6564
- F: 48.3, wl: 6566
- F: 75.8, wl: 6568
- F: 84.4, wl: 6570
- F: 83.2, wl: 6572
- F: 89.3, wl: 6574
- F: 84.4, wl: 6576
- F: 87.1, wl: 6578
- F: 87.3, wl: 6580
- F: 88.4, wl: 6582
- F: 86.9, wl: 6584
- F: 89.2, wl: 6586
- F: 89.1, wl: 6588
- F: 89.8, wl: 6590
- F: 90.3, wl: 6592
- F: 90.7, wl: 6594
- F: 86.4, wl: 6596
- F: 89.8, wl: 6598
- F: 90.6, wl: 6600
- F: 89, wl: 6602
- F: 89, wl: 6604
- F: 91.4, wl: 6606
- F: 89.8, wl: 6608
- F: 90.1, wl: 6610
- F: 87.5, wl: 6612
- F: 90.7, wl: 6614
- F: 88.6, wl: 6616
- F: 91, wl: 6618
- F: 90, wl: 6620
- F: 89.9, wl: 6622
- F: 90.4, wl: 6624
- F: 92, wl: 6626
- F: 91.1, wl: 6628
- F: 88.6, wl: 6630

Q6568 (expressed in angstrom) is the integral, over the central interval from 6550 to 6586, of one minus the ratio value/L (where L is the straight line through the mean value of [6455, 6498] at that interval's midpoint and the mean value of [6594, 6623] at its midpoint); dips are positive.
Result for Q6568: 2.7 angstrom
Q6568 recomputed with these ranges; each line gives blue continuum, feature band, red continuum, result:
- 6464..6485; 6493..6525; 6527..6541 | 0.5 angstrom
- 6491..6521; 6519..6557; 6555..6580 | -2.6 angstrom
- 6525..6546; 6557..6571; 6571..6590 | 1.9 angstrom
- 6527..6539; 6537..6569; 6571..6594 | 1.9 angstrom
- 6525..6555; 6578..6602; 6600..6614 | 0.3 angstrom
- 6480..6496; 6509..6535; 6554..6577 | -1.5 angstrom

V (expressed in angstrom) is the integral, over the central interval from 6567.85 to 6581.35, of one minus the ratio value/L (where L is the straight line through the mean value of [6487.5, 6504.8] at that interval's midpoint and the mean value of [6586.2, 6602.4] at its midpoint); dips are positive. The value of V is 0.66 angstrom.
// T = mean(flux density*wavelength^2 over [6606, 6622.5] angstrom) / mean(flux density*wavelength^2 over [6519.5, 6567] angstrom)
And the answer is 1.04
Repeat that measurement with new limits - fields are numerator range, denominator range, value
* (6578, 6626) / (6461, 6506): 1.02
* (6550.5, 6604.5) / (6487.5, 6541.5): 0.95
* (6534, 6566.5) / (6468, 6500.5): 0.97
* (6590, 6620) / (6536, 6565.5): 1.04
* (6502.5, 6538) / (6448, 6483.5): 1.01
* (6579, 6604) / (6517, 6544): 0.99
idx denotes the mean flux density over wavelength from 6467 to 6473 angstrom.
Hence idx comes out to 92.2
